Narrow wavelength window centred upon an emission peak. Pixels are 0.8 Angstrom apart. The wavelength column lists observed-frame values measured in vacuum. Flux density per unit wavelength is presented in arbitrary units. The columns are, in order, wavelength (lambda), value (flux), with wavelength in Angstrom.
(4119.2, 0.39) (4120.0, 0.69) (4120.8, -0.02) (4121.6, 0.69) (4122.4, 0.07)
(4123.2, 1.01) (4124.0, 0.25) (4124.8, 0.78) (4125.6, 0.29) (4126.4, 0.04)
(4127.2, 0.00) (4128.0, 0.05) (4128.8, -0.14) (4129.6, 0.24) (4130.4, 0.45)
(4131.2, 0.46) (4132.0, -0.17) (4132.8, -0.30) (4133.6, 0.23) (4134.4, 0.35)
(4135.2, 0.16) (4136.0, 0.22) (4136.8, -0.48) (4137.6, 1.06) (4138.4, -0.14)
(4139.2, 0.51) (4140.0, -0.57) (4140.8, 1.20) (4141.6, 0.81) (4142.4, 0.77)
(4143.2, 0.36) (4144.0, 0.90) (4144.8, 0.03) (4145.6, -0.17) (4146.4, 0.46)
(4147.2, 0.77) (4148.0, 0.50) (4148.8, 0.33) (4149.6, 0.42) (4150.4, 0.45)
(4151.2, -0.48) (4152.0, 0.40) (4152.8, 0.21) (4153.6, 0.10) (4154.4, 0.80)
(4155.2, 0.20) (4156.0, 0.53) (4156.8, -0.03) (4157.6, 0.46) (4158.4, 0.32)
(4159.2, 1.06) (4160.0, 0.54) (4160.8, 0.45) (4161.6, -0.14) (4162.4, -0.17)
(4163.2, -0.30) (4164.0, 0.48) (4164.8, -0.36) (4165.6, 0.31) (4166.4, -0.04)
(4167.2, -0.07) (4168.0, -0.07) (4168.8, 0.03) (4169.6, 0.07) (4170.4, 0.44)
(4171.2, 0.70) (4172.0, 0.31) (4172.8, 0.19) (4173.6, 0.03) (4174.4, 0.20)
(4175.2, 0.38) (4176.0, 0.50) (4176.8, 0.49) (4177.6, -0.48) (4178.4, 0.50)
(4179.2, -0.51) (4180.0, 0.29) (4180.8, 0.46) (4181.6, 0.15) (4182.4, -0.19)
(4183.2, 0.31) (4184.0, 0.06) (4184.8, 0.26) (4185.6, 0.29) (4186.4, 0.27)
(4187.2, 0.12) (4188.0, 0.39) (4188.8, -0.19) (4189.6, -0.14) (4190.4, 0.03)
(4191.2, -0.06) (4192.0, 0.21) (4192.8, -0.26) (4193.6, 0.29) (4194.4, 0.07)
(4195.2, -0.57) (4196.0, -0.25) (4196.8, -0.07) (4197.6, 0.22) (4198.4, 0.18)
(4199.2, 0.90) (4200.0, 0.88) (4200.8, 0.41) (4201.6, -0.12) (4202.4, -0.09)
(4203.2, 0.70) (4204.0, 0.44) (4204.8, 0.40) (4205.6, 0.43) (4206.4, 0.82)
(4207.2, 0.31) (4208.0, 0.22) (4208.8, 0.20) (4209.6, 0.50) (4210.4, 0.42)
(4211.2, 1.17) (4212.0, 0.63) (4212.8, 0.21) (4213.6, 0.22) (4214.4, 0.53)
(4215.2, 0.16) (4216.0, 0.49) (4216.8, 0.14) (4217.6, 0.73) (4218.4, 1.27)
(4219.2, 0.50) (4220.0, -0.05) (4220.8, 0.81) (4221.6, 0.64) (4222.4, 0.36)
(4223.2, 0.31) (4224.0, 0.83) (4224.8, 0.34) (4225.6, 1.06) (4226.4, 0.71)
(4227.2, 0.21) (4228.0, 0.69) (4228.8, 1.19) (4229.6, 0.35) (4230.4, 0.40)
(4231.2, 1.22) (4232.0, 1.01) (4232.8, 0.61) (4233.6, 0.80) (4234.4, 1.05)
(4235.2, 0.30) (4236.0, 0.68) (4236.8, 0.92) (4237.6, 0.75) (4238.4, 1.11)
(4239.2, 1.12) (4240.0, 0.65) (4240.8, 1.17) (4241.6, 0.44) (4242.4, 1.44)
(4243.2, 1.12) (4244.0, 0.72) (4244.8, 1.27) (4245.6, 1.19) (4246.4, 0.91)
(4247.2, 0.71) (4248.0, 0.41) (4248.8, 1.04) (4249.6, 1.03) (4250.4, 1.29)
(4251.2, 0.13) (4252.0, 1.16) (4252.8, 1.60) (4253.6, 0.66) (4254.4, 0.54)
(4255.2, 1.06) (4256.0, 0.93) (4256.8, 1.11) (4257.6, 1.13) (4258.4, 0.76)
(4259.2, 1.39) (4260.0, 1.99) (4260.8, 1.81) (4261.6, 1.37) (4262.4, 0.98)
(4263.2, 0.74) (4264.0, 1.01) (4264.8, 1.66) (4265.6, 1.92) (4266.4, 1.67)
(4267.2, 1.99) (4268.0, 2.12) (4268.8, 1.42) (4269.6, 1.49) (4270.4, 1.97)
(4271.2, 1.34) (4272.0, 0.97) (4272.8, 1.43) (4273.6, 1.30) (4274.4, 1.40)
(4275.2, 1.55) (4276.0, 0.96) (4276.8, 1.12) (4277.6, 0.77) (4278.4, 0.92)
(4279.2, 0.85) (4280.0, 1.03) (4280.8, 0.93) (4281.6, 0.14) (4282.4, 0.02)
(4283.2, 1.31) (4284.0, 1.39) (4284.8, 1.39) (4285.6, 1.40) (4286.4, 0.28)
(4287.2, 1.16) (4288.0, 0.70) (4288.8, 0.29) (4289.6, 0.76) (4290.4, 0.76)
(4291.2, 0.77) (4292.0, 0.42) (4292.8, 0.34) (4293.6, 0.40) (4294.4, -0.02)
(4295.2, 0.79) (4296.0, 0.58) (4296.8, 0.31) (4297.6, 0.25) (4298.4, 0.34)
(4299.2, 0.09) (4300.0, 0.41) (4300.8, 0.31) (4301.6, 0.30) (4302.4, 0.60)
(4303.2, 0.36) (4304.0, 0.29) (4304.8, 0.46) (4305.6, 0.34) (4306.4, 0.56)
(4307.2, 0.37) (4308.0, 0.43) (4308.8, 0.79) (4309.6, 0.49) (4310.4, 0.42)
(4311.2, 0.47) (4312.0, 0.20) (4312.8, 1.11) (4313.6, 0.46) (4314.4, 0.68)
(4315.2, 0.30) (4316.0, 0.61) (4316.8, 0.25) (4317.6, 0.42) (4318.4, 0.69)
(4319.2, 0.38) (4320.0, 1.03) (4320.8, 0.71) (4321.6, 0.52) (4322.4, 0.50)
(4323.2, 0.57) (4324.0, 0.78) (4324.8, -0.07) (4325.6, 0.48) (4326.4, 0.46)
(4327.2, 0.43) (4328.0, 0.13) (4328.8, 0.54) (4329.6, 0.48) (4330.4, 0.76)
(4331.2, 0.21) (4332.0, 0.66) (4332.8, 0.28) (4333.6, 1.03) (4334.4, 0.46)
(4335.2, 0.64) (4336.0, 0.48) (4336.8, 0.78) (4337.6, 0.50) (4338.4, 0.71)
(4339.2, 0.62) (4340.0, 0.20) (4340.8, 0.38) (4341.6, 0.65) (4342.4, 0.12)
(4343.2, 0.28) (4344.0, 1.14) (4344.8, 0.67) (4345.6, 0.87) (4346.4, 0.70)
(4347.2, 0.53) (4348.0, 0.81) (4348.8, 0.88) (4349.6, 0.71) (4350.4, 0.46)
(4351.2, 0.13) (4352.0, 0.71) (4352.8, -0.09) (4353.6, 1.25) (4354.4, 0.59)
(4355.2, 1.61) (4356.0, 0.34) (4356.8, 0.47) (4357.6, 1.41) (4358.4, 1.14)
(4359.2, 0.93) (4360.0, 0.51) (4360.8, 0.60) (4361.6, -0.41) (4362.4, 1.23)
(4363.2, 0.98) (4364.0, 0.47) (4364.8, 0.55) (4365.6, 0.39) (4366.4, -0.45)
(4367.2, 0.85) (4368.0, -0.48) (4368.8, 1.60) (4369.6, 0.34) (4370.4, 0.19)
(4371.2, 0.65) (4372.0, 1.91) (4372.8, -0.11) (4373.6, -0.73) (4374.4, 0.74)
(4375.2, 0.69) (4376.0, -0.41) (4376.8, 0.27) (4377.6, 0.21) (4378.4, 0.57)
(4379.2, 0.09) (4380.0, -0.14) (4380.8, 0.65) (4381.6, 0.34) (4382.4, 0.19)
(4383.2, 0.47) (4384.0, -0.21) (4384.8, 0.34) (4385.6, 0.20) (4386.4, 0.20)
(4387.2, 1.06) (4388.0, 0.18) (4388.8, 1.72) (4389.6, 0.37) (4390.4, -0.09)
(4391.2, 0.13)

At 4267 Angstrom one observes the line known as Lyman alpha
